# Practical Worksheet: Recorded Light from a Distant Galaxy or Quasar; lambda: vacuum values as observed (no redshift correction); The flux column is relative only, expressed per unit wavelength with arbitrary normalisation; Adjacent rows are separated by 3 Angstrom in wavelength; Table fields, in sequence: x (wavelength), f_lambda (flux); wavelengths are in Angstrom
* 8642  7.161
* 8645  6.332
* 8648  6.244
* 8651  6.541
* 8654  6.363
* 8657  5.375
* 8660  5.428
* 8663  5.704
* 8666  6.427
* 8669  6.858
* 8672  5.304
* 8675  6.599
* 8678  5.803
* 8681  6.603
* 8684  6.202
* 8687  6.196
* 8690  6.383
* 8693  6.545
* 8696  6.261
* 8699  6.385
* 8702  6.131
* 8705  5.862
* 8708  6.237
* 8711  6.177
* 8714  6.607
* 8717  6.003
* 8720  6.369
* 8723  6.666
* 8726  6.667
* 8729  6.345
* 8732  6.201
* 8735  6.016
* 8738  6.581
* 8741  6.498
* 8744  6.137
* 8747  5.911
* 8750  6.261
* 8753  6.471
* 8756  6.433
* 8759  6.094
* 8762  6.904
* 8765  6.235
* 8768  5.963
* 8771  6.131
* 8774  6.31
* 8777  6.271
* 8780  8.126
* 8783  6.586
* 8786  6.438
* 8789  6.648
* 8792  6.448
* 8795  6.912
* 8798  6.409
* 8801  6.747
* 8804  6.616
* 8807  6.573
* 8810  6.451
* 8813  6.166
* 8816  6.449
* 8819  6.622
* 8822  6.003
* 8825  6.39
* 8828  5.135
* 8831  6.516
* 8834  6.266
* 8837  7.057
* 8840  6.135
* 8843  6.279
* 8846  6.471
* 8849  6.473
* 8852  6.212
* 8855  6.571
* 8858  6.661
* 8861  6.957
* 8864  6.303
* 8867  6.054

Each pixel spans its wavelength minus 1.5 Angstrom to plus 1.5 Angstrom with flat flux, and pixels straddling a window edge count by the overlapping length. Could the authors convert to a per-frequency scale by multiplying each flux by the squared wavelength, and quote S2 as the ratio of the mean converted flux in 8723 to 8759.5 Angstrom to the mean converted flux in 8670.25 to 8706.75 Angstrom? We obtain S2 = 1.03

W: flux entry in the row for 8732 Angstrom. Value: 6.201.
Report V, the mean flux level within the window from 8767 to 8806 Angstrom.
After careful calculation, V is 6.59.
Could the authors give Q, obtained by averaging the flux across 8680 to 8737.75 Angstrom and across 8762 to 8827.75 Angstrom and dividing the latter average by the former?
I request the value 1.03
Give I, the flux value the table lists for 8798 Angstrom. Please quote 6.409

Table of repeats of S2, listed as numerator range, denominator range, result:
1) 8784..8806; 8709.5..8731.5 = 1.05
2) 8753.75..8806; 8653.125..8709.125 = 1.09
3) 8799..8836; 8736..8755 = 1.02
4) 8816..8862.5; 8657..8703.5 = 1.07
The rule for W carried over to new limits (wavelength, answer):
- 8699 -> 6.385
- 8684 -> 6.202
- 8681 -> 6.603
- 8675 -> 6.599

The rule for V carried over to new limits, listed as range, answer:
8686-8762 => 6.31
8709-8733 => 6.38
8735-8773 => 6.29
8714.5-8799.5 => 6.43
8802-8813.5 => 6.49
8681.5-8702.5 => 6.32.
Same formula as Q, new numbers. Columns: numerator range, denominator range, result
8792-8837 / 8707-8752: 1.01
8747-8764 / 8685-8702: 1.01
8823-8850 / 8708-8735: 0.99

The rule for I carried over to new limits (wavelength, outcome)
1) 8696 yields 6.261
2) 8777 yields 6.271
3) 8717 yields 6.003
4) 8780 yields 8.126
